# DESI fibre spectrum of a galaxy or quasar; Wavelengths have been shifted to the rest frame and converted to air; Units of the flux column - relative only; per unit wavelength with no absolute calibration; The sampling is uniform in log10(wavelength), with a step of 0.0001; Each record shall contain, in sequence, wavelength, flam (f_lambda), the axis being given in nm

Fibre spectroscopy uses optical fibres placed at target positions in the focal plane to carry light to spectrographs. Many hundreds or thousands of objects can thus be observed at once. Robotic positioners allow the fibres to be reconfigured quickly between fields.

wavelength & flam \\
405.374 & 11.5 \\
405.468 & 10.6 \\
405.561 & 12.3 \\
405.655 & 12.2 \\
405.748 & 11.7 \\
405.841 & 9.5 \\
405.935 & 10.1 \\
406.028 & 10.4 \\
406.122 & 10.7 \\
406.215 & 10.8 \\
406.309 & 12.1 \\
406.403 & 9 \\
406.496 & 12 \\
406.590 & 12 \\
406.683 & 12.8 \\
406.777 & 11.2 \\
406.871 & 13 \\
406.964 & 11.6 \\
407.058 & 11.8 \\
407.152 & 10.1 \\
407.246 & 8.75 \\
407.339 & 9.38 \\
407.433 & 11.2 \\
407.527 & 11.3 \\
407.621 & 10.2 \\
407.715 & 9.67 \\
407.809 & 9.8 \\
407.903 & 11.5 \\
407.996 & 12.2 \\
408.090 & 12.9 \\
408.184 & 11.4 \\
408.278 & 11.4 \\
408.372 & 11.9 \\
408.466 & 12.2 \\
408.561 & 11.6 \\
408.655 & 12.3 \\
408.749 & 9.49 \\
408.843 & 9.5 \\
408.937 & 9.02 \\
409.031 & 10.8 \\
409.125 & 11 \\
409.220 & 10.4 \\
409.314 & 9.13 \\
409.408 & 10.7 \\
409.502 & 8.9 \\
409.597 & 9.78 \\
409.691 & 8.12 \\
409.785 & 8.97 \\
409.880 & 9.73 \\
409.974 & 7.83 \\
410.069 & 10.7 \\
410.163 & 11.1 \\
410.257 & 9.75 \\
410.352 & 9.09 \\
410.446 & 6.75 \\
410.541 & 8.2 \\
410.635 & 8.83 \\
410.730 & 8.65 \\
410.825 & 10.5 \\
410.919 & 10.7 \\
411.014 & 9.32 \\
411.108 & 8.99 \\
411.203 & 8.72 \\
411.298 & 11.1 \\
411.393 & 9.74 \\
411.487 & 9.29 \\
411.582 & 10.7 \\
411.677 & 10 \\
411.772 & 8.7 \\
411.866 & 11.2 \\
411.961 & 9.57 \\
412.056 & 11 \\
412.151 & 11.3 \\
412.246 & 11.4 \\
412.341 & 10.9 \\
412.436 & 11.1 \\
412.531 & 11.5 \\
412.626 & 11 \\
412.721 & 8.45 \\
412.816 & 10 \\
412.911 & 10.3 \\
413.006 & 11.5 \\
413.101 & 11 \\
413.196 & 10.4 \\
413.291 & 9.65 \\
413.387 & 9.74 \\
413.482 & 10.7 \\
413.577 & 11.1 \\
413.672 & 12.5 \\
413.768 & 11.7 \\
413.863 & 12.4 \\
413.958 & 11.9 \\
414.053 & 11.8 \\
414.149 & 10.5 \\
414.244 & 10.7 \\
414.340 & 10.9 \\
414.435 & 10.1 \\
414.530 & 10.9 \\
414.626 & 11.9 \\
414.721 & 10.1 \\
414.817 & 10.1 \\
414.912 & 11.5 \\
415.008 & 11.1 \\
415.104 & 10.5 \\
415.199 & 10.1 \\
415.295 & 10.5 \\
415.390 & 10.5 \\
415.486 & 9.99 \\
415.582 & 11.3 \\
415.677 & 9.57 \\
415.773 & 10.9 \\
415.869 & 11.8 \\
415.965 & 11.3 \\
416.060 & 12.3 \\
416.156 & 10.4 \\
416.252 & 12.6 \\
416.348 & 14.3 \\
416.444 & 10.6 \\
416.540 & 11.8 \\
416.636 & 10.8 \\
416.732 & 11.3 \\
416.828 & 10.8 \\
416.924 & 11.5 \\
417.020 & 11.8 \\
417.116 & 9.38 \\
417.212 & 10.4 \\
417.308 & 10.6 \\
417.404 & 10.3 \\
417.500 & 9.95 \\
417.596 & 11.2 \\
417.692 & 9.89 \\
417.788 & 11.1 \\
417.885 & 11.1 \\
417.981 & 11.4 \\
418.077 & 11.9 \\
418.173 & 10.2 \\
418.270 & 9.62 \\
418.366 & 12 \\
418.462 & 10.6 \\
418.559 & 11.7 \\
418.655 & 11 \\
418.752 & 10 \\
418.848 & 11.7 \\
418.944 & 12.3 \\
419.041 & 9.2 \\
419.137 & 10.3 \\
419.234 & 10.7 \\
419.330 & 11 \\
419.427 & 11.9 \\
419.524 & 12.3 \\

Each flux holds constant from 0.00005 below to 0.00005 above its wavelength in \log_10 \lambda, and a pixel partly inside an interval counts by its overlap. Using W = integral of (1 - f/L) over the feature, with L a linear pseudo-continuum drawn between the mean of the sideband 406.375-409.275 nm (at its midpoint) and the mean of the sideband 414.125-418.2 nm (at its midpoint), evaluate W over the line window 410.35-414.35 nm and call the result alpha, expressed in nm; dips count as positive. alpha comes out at 0.24 nm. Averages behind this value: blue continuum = 11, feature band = 10.3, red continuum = 10.9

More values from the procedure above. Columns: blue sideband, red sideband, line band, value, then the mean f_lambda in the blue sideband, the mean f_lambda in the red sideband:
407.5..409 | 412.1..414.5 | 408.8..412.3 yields 0.40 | 11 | 10.9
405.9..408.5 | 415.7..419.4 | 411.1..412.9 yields 0.13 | 11.1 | 11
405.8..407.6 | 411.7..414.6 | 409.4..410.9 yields 0.23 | 10.9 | 10.8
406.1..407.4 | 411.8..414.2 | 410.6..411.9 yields 0.14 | 11.1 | 10.9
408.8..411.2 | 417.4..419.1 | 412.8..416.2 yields -0.22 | 9.45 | 10.9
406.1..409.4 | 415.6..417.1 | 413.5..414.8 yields 0.01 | 11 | 11.4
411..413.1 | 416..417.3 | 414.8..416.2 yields 0.04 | 10.3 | 11.4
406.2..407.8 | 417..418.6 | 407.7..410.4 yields 0.13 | 11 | 10.8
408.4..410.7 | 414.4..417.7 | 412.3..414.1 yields -0.09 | 9.75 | 10.9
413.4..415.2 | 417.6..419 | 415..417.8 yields 0.03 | 11.1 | 11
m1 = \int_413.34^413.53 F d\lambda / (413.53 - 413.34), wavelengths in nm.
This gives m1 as 10.2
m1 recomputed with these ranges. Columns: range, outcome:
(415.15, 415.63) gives 10.5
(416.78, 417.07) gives 11.4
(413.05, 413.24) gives 10.7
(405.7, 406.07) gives 10.5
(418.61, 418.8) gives 10.5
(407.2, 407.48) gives 9.8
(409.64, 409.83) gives 8.6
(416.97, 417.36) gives 10.6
